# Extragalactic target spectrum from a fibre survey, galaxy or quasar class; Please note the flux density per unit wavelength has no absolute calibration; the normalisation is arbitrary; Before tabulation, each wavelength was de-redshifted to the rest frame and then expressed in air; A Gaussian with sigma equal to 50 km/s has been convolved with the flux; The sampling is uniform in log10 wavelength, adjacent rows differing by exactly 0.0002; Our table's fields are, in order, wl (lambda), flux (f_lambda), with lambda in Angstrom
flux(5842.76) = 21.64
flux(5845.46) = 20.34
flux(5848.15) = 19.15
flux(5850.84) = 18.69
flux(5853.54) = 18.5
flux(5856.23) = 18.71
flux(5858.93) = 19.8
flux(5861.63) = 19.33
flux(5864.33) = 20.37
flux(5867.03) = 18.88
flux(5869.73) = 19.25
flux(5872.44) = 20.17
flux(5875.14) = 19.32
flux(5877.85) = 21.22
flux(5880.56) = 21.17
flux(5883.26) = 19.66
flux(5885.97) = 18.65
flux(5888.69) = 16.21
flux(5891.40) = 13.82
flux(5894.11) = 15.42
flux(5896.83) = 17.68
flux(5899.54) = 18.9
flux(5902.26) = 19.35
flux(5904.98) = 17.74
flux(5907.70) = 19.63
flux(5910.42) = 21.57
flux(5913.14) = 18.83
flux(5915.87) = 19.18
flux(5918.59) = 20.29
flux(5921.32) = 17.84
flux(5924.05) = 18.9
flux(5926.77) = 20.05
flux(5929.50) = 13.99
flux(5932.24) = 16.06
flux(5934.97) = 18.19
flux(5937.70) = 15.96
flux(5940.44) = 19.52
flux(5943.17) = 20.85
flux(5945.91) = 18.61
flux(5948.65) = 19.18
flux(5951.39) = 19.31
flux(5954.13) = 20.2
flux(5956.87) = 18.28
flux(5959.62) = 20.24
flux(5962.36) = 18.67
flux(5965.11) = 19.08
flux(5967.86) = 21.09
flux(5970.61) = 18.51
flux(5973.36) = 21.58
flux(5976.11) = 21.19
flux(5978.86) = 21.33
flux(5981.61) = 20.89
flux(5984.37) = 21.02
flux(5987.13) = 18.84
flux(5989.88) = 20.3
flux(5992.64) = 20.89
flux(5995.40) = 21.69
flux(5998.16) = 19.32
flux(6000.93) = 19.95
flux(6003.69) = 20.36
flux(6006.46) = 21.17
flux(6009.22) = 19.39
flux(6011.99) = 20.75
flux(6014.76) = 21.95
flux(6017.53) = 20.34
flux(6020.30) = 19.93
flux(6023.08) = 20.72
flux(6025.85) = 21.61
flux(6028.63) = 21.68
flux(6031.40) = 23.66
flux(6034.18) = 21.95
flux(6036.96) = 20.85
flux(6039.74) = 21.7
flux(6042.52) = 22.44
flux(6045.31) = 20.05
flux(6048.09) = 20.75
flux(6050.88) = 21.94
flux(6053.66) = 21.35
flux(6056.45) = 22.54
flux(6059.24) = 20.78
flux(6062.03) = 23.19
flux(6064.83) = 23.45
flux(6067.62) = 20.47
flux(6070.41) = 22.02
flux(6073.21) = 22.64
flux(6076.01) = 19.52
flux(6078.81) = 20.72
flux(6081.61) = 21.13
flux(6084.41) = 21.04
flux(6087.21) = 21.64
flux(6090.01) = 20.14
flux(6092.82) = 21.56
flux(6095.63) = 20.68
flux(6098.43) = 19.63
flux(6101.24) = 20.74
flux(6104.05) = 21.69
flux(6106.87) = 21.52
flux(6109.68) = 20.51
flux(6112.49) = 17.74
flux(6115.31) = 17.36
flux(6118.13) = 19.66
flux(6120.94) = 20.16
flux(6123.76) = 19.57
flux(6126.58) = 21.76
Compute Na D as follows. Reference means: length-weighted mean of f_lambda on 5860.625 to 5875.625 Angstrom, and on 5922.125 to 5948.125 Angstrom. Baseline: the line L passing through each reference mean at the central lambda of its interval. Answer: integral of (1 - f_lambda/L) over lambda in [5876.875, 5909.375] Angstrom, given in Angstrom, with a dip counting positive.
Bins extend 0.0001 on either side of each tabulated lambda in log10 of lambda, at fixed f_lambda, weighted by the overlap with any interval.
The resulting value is 1.2 Angstrom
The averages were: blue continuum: 19.6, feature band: 18.3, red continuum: 18.1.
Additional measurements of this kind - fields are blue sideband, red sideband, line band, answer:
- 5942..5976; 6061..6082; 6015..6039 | -0.6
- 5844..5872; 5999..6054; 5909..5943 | 2.7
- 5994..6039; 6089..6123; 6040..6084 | -2.1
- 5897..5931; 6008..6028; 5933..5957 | 0.6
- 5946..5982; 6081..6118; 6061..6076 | -1.3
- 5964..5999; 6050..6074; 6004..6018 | 0.2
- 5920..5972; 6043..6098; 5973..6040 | -3.2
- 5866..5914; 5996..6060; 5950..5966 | 0.5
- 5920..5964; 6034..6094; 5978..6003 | -1.0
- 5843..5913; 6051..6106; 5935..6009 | 0.7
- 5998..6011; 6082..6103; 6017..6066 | -2.9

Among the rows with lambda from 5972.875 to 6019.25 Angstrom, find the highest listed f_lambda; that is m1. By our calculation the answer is 21.95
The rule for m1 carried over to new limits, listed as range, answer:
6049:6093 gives 23.45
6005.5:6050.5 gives 23.66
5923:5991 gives 21.58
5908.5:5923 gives 21.57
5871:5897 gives 21.22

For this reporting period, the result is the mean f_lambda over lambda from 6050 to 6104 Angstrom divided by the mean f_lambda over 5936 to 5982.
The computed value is 1.09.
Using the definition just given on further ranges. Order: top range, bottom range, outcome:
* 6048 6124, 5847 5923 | 1.10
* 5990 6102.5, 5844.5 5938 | 1.13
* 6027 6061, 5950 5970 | 1.11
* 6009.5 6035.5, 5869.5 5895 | 1.15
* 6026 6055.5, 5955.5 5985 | 1.07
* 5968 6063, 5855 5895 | 1.12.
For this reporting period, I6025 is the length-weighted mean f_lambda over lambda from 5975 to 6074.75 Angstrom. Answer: 21.2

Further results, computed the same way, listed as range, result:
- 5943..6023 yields 20.2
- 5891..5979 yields 18.8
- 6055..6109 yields 21.3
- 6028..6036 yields 22.4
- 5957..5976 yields 19.8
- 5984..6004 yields 20.3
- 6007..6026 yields 20.6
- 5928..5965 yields 18.4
